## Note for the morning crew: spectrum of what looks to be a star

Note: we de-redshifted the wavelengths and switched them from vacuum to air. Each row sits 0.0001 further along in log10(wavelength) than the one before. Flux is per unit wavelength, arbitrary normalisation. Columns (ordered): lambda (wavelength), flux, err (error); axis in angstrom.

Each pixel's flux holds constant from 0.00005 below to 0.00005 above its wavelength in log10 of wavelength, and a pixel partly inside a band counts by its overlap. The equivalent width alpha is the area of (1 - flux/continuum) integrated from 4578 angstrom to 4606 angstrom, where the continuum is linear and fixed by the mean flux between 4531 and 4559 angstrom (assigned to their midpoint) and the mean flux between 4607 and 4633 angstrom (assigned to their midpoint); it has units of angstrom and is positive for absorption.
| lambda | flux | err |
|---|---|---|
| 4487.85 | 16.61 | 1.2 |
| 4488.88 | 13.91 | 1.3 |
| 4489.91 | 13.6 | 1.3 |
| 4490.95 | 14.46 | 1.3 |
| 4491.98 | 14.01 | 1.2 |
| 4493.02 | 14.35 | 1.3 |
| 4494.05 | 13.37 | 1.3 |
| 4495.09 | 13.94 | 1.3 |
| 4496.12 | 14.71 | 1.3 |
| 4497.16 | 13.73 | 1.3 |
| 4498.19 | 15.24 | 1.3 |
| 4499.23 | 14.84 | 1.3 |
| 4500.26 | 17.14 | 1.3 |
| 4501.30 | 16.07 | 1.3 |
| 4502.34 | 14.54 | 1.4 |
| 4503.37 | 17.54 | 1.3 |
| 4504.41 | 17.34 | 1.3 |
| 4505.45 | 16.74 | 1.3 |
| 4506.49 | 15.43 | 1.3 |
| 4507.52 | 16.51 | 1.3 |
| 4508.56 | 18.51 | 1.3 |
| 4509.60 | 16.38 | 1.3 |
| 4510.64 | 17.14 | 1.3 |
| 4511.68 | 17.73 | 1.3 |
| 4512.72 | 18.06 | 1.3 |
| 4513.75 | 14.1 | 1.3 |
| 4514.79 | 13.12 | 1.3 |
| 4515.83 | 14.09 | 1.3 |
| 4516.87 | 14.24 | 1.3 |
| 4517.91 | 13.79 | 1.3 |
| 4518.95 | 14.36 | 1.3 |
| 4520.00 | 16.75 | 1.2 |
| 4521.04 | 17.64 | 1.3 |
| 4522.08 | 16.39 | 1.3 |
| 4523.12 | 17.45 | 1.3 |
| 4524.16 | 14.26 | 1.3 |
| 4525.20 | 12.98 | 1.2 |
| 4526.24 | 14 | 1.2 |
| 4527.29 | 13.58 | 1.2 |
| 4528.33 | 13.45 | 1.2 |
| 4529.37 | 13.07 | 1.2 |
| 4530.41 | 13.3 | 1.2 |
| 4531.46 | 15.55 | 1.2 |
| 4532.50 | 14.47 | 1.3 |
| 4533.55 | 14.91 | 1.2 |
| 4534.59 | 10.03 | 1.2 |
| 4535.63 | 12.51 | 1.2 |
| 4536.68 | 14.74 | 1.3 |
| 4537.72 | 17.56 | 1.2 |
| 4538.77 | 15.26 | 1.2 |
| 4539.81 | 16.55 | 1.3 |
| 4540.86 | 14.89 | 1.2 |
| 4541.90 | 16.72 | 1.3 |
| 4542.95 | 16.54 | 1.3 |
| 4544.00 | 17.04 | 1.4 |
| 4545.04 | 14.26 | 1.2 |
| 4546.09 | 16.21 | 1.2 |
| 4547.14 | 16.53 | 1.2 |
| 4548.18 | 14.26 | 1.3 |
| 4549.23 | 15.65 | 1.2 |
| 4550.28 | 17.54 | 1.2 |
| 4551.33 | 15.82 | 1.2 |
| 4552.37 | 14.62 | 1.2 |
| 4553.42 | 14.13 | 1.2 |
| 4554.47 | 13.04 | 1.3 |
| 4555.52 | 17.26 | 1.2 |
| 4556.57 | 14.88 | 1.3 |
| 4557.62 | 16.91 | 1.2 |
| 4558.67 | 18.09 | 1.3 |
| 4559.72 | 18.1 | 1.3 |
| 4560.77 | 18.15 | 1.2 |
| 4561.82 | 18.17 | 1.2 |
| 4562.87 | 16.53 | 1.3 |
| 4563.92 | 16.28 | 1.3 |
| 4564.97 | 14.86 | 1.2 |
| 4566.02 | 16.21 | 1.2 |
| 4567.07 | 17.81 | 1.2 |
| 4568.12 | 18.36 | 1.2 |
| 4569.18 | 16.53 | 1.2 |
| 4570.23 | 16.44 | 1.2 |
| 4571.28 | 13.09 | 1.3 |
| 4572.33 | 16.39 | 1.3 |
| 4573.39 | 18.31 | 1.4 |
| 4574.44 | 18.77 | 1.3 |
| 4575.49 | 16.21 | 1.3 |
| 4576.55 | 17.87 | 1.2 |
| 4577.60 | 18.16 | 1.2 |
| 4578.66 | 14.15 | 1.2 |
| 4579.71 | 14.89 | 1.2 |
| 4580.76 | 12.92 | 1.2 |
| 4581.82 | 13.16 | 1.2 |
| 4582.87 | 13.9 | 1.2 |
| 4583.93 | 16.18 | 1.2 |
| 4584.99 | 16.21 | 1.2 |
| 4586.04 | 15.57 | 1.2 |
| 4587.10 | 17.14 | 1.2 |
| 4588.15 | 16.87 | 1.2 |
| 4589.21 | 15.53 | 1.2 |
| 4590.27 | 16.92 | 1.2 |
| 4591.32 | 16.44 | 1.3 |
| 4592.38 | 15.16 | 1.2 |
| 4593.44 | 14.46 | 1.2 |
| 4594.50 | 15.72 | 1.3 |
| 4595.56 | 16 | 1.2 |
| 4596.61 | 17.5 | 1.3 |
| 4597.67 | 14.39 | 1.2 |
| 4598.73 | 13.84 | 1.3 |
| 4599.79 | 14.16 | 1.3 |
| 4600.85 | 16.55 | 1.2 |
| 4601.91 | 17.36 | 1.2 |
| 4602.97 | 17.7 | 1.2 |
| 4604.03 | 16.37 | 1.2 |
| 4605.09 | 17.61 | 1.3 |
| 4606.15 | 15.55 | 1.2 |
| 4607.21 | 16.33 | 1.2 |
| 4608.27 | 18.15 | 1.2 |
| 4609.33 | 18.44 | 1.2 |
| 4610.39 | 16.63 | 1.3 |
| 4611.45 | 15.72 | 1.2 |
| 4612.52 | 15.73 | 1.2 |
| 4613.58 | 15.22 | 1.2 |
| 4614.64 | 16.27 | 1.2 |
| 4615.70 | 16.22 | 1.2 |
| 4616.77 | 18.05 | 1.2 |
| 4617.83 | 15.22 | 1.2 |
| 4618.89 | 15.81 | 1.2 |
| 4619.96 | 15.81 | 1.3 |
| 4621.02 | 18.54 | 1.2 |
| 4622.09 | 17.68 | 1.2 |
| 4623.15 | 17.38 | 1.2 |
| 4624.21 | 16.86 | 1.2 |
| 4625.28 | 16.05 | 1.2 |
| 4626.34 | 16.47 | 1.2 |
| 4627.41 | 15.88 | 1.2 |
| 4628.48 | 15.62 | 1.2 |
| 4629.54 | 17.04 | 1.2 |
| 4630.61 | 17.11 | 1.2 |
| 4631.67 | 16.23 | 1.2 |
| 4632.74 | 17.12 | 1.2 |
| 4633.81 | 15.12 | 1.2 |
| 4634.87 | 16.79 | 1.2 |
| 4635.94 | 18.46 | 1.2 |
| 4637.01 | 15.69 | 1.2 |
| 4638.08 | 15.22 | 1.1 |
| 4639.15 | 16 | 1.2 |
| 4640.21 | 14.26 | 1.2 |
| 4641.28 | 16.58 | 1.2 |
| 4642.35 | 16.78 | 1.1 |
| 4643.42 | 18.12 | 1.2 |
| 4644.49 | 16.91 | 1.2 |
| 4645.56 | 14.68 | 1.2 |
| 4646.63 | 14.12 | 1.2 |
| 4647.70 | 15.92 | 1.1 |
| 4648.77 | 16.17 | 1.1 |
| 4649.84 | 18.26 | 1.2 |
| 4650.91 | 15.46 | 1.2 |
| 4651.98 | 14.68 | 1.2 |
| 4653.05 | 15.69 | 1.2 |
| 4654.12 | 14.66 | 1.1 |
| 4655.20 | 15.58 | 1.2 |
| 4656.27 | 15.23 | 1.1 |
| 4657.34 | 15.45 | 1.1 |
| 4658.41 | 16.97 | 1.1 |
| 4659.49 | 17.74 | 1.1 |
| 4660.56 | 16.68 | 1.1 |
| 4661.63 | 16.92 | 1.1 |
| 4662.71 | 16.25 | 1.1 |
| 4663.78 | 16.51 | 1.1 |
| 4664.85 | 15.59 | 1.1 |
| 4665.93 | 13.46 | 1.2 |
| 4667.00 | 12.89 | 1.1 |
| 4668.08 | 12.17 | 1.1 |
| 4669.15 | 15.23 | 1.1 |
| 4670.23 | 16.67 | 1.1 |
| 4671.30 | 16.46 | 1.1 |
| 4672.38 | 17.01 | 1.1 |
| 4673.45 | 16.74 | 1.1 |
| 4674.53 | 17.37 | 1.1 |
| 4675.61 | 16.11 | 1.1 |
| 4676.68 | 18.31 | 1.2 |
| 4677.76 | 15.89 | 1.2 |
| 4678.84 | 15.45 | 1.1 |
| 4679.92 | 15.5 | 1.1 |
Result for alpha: 0.89 angstrom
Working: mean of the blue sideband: 15.4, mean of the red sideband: 16.6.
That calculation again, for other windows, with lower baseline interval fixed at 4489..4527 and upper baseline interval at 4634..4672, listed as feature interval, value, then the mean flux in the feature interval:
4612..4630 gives -0.8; 16.5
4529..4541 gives 0.8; 14.4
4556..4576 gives -1.7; 16.9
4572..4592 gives -0.6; 16.1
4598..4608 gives -0.3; 16.2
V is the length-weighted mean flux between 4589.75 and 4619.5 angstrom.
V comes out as 16.2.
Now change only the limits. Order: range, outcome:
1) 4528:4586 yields 15.7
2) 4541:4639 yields 16.2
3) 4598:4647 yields 16.4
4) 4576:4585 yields 15.2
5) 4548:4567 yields 16.2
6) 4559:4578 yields 17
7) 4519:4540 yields 14.7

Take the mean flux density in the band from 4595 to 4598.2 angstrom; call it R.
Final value 16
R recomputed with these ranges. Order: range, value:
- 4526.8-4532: 13.8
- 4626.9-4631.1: 16.4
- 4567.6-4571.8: 16.1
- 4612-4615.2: 15.8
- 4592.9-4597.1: 15.9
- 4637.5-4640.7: 15.2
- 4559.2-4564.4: 17.5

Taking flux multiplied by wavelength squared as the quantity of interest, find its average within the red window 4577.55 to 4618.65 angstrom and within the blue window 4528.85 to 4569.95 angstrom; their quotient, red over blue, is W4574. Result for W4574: 1.0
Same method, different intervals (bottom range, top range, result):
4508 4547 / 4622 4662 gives 1.12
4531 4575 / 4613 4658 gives 1.05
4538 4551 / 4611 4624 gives 1.07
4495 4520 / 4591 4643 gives 1.09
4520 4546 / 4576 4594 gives 1.07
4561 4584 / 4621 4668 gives 1.03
